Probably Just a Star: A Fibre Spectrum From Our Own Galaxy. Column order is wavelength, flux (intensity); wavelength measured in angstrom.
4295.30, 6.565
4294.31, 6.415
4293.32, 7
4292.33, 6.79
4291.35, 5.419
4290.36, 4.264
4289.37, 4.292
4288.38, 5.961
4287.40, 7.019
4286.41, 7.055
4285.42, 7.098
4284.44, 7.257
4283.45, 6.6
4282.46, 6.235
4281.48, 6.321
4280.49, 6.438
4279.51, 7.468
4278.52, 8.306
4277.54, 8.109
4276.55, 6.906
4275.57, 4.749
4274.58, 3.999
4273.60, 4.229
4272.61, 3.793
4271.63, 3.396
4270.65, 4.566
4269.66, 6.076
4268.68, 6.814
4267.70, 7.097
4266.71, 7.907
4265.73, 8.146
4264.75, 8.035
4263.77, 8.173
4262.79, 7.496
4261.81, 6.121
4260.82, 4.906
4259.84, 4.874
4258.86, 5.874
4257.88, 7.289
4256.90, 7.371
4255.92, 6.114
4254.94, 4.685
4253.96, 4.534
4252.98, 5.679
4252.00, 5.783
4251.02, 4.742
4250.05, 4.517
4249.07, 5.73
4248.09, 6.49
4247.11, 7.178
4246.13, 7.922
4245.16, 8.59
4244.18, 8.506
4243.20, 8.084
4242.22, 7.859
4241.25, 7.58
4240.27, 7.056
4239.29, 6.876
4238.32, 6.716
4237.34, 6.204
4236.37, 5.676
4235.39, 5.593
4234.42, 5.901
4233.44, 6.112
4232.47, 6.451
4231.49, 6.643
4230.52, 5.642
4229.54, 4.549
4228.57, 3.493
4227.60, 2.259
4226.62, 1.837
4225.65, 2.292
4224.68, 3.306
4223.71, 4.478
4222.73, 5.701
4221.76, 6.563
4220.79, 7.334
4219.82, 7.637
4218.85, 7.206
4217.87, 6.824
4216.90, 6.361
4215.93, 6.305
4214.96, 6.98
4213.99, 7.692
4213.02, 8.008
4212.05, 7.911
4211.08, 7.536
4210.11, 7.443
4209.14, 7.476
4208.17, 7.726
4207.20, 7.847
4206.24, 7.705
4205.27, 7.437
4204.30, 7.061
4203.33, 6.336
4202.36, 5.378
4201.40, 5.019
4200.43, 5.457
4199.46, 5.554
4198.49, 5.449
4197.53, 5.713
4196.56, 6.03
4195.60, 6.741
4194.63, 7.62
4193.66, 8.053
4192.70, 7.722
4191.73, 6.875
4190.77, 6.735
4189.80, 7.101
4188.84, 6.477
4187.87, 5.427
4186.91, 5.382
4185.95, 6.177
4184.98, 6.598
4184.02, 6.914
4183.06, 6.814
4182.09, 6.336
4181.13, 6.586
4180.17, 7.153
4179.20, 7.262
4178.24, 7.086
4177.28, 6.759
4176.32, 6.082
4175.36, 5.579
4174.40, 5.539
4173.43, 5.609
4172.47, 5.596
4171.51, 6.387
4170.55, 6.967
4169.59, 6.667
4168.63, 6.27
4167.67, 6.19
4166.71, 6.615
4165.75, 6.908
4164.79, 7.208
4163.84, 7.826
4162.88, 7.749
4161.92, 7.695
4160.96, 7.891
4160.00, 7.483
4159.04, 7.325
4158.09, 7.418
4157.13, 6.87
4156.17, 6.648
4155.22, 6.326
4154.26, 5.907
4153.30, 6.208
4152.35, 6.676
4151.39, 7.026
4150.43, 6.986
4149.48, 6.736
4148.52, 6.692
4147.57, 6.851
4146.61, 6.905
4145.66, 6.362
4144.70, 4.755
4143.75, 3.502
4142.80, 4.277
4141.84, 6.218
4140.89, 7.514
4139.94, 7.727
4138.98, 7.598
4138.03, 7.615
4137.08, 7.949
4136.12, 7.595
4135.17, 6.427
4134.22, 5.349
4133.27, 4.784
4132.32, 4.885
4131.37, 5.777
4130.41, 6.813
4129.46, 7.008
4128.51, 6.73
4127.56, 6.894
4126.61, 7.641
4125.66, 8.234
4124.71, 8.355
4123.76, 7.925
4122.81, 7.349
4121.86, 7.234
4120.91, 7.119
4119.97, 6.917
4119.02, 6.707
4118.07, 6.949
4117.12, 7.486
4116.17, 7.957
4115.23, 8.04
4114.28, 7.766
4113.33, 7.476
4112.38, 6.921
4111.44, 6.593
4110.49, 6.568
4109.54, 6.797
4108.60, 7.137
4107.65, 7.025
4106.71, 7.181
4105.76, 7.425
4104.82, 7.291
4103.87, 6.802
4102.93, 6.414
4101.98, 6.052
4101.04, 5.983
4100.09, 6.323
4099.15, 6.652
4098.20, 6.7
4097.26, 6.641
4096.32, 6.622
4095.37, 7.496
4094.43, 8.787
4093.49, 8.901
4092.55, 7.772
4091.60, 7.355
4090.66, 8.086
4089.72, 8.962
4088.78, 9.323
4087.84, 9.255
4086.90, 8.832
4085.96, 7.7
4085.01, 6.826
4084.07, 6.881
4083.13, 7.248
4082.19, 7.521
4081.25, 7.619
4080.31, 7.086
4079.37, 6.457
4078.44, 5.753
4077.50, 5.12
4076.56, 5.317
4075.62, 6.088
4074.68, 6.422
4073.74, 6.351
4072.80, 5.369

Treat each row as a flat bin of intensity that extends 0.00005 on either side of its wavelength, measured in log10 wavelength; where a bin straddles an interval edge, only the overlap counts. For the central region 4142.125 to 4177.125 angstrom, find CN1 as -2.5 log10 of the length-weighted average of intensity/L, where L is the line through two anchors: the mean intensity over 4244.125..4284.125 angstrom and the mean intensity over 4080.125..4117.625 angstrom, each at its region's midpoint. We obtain 0.08 mag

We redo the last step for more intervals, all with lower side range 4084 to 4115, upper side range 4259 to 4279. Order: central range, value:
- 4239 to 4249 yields -0.19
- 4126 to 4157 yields 0.10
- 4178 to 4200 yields 0.02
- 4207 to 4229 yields 0.08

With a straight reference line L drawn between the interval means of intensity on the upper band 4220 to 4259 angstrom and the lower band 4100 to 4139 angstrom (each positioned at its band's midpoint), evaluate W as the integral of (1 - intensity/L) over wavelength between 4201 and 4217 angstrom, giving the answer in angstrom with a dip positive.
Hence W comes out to -2.4 angstrom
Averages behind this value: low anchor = 6.98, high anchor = 5.9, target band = 7.1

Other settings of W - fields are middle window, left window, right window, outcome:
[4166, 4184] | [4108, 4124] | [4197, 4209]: 0.6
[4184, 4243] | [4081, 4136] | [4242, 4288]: 3.3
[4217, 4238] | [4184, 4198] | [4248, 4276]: 2.9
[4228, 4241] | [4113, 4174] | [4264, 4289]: 1.2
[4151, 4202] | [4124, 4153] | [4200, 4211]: 1.1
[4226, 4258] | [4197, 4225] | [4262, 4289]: 2.6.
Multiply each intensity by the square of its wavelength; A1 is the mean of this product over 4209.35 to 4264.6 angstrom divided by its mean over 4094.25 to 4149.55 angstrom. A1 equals 1.0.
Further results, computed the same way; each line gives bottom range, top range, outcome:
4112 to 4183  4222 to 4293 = 0.94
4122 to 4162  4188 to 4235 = 0.96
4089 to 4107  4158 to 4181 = 0.97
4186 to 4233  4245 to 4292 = 1.02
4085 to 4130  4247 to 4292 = 0.89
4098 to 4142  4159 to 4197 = 0.99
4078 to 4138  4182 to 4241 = 0.92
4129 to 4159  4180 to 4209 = 1.05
